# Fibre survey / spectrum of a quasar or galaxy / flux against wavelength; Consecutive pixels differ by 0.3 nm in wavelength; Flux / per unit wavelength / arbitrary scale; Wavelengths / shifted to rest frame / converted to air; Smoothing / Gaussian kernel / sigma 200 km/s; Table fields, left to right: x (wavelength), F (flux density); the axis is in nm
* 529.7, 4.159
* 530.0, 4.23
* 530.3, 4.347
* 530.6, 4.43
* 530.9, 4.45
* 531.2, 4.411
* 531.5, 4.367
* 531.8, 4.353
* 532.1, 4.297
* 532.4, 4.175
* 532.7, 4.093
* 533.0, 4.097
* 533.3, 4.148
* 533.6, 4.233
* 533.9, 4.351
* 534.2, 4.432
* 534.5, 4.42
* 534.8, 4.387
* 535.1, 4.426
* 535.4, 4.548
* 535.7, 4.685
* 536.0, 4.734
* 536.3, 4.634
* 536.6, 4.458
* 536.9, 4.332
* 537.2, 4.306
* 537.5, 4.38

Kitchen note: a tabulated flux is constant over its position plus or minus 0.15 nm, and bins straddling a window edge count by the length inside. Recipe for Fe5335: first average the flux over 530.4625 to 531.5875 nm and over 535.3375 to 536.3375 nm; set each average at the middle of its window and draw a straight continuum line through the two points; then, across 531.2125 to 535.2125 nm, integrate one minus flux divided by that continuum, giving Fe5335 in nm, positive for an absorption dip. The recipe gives 0.21 nm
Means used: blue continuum 4.42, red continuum 4.66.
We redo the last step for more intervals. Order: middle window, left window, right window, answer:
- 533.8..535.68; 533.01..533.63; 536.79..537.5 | -0.10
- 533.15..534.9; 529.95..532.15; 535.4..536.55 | 0.08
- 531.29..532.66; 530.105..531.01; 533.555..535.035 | 0.03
